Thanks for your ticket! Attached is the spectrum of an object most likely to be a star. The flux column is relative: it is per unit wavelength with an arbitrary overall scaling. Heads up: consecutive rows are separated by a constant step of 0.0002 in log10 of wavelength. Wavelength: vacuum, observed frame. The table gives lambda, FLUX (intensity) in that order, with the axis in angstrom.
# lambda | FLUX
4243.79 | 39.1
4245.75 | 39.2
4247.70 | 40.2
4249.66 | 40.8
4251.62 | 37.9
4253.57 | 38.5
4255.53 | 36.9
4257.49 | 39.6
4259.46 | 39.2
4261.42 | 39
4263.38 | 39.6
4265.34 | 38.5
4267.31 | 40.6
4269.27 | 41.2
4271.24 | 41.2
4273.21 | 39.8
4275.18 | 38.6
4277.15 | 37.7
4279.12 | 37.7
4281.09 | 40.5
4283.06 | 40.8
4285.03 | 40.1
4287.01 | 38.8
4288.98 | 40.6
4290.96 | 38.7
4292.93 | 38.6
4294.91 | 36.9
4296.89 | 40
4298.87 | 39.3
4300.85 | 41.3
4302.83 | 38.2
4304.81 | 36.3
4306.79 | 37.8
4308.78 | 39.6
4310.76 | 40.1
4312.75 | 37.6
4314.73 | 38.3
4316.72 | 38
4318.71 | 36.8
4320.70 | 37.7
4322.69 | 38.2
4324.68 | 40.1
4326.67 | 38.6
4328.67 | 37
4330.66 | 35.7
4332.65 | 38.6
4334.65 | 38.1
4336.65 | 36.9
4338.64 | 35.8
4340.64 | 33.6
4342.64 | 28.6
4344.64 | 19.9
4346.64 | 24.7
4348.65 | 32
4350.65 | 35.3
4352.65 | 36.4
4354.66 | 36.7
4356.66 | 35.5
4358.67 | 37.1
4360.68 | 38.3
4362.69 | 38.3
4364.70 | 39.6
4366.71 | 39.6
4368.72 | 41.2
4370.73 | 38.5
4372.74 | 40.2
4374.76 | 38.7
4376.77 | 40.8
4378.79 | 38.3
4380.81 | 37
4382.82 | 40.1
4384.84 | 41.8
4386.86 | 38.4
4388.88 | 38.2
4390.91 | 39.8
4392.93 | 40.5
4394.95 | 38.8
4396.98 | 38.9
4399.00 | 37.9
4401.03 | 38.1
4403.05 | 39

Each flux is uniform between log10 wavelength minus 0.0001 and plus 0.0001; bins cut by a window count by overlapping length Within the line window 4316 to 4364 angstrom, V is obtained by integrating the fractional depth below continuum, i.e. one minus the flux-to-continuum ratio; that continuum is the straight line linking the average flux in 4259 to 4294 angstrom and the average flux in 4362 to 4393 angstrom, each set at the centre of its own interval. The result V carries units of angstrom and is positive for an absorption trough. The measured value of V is 5.0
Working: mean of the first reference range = 39.5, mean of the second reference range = 39.4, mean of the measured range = 35.3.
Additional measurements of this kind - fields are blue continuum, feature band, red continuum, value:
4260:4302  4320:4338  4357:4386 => 0.7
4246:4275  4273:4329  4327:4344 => -2.3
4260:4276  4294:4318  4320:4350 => -1.2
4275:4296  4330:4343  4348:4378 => 0.9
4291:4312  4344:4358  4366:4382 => 2.6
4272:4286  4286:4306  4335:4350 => -1.0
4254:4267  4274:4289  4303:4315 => -0.3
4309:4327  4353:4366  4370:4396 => 0.5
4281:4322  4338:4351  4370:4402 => 3.1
